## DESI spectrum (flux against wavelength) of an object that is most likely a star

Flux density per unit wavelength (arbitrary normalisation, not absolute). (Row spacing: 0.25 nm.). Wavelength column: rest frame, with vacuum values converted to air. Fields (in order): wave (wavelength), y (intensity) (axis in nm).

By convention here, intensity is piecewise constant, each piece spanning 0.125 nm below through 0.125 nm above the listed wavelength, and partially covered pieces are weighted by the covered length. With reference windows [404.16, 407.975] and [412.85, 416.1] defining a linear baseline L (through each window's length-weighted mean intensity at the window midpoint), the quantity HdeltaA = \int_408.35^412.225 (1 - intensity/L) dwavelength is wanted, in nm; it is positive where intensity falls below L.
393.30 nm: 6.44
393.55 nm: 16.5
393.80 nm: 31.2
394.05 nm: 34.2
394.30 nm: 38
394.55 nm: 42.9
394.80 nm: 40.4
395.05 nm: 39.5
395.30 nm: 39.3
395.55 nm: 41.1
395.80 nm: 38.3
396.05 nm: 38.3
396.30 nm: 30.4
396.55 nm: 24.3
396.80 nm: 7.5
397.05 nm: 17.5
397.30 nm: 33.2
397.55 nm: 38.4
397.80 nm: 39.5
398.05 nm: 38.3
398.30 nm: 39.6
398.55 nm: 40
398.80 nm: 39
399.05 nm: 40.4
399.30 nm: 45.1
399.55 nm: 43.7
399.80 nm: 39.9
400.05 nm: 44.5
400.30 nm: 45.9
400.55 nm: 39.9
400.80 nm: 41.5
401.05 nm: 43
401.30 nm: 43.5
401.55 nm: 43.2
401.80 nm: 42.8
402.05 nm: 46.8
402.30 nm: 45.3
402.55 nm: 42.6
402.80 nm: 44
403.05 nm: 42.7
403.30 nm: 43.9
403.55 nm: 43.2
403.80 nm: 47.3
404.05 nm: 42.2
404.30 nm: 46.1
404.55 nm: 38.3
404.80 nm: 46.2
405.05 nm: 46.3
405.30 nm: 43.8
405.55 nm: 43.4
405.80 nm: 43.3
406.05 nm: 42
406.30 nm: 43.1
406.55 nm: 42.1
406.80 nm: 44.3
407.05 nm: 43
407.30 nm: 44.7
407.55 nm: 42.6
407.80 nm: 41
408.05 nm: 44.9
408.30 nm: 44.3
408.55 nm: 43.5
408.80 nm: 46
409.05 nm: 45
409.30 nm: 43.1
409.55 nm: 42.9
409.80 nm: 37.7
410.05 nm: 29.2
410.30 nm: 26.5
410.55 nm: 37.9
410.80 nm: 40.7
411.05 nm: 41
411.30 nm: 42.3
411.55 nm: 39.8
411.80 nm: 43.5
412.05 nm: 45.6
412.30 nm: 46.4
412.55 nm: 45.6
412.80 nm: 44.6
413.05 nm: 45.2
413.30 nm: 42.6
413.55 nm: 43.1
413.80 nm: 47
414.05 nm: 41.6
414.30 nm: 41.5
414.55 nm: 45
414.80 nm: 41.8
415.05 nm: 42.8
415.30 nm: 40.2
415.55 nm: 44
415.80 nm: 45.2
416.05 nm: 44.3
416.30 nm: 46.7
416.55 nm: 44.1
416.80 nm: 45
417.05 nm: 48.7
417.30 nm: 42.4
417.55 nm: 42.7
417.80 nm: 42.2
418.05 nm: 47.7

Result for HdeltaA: 0.26 nm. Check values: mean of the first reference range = 43.4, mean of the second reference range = 43.4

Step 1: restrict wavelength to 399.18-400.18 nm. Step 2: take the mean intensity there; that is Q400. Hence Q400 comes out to 43.3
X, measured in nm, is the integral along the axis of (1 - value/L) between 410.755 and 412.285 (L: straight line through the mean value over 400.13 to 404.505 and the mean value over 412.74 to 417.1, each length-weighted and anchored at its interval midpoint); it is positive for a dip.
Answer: 0.05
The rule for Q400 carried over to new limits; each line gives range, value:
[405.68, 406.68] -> 42.6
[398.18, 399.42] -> 40.8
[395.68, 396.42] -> 35.7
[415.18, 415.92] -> 43.1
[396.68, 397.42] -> 19.4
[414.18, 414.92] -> 42.8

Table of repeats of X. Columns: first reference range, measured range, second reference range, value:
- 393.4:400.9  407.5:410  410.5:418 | -0.093 nm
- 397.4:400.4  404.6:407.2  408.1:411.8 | -0.197 nm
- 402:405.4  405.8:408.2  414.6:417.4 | 0.056 nm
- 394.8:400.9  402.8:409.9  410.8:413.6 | -0.470 nm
